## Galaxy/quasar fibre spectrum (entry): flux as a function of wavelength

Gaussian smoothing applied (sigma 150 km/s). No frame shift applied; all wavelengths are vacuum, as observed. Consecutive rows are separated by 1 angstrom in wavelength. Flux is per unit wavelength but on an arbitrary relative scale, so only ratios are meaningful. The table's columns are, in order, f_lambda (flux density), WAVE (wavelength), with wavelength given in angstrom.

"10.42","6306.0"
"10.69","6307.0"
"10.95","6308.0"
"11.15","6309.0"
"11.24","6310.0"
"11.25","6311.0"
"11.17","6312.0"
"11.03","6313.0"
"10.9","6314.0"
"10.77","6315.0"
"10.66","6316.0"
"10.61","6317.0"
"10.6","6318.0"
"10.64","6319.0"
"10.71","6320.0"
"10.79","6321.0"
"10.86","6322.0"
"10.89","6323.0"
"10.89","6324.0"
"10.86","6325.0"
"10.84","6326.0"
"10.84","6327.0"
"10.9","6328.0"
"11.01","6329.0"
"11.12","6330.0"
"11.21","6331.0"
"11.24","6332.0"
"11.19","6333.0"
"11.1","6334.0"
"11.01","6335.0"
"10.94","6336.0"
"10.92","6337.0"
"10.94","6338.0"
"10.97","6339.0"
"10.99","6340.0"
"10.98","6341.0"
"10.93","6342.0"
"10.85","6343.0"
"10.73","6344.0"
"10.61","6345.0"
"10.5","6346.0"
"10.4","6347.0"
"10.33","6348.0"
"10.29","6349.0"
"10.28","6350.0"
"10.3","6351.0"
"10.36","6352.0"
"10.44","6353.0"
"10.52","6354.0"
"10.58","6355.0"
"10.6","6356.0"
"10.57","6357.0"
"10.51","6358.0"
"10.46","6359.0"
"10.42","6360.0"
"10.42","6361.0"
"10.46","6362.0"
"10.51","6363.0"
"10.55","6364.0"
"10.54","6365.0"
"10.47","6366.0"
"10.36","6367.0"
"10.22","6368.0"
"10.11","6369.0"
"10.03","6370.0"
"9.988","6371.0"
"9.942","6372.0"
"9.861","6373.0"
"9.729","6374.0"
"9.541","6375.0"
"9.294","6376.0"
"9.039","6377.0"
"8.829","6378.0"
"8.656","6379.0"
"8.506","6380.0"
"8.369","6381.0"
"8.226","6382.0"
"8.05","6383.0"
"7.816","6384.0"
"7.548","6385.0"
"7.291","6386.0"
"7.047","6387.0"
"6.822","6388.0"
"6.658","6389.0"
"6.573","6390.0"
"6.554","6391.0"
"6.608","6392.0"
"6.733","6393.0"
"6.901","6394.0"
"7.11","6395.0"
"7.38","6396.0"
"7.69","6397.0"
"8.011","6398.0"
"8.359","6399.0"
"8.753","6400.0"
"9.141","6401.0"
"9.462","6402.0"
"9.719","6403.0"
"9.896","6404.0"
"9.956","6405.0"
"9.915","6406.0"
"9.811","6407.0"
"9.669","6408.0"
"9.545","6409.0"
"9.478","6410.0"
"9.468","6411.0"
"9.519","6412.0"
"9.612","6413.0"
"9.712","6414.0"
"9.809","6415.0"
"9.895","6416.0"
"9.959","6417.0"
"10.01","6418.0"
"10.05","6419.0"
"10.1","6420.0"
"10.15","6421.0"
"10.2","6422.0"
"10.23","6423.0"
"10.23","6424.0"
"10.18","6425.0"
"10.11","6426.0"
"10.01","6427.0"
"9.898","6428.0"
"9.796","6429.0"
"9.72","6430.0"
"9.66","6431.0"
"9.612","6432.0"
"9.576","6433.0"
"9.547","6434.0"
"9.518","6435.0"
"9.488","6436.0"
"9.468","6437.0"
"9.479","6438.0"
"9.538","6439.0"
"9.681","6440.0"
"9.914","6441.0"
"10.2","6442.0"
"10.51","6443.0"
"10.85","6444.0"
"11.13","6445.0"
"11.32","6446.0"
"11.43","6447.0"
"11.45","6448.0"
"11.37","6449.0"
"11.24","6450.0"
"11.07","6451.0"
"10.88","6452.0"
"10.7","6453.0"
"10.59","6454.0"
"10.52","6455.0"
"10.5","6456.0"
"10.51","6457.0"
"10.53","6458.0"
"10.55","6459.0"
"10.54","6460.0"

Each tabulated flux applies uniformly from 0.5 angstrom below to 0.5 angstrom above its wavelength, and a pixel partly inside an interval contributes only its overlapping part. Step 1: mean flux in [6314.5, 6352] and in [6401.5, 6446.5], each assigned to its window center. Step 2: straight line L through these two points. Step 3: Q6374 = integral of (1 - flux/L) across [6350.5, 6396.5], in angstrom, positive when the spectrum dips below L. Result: 5.9 angstrom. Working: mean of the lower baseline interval 10.8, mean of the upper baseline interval 9.9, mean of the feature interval 9.08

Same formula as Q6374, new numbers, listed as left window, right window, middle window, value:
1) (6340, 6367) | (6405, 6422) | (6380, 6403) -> 5.5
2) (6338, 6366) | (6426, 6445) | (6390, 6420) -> 3.6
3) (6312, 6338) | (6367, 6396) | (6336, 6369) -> -3.2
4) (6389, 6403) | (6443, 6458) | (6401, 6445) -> -2.9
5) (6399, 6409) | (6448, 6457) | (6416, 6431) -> 0.1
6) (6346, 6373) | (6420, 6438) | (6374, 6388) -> 2.6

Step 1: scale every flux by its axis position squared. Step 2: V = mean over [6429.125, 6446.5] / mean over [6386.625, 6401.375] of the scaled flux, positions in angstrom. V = 1.37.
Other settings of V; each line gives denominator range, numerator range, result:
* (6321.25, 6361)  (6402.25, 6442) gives 0.94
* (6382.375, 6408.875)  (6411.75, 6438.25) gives 1.23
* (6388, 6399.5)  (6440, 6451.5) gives 1.55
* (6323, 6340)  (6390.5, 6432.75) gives 0.86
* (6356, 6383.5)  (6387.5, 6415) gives 0.88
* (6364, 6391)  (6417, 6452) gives 1.18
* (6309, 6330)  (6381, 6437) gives 0.85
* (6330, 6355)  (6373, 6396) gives 0.74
